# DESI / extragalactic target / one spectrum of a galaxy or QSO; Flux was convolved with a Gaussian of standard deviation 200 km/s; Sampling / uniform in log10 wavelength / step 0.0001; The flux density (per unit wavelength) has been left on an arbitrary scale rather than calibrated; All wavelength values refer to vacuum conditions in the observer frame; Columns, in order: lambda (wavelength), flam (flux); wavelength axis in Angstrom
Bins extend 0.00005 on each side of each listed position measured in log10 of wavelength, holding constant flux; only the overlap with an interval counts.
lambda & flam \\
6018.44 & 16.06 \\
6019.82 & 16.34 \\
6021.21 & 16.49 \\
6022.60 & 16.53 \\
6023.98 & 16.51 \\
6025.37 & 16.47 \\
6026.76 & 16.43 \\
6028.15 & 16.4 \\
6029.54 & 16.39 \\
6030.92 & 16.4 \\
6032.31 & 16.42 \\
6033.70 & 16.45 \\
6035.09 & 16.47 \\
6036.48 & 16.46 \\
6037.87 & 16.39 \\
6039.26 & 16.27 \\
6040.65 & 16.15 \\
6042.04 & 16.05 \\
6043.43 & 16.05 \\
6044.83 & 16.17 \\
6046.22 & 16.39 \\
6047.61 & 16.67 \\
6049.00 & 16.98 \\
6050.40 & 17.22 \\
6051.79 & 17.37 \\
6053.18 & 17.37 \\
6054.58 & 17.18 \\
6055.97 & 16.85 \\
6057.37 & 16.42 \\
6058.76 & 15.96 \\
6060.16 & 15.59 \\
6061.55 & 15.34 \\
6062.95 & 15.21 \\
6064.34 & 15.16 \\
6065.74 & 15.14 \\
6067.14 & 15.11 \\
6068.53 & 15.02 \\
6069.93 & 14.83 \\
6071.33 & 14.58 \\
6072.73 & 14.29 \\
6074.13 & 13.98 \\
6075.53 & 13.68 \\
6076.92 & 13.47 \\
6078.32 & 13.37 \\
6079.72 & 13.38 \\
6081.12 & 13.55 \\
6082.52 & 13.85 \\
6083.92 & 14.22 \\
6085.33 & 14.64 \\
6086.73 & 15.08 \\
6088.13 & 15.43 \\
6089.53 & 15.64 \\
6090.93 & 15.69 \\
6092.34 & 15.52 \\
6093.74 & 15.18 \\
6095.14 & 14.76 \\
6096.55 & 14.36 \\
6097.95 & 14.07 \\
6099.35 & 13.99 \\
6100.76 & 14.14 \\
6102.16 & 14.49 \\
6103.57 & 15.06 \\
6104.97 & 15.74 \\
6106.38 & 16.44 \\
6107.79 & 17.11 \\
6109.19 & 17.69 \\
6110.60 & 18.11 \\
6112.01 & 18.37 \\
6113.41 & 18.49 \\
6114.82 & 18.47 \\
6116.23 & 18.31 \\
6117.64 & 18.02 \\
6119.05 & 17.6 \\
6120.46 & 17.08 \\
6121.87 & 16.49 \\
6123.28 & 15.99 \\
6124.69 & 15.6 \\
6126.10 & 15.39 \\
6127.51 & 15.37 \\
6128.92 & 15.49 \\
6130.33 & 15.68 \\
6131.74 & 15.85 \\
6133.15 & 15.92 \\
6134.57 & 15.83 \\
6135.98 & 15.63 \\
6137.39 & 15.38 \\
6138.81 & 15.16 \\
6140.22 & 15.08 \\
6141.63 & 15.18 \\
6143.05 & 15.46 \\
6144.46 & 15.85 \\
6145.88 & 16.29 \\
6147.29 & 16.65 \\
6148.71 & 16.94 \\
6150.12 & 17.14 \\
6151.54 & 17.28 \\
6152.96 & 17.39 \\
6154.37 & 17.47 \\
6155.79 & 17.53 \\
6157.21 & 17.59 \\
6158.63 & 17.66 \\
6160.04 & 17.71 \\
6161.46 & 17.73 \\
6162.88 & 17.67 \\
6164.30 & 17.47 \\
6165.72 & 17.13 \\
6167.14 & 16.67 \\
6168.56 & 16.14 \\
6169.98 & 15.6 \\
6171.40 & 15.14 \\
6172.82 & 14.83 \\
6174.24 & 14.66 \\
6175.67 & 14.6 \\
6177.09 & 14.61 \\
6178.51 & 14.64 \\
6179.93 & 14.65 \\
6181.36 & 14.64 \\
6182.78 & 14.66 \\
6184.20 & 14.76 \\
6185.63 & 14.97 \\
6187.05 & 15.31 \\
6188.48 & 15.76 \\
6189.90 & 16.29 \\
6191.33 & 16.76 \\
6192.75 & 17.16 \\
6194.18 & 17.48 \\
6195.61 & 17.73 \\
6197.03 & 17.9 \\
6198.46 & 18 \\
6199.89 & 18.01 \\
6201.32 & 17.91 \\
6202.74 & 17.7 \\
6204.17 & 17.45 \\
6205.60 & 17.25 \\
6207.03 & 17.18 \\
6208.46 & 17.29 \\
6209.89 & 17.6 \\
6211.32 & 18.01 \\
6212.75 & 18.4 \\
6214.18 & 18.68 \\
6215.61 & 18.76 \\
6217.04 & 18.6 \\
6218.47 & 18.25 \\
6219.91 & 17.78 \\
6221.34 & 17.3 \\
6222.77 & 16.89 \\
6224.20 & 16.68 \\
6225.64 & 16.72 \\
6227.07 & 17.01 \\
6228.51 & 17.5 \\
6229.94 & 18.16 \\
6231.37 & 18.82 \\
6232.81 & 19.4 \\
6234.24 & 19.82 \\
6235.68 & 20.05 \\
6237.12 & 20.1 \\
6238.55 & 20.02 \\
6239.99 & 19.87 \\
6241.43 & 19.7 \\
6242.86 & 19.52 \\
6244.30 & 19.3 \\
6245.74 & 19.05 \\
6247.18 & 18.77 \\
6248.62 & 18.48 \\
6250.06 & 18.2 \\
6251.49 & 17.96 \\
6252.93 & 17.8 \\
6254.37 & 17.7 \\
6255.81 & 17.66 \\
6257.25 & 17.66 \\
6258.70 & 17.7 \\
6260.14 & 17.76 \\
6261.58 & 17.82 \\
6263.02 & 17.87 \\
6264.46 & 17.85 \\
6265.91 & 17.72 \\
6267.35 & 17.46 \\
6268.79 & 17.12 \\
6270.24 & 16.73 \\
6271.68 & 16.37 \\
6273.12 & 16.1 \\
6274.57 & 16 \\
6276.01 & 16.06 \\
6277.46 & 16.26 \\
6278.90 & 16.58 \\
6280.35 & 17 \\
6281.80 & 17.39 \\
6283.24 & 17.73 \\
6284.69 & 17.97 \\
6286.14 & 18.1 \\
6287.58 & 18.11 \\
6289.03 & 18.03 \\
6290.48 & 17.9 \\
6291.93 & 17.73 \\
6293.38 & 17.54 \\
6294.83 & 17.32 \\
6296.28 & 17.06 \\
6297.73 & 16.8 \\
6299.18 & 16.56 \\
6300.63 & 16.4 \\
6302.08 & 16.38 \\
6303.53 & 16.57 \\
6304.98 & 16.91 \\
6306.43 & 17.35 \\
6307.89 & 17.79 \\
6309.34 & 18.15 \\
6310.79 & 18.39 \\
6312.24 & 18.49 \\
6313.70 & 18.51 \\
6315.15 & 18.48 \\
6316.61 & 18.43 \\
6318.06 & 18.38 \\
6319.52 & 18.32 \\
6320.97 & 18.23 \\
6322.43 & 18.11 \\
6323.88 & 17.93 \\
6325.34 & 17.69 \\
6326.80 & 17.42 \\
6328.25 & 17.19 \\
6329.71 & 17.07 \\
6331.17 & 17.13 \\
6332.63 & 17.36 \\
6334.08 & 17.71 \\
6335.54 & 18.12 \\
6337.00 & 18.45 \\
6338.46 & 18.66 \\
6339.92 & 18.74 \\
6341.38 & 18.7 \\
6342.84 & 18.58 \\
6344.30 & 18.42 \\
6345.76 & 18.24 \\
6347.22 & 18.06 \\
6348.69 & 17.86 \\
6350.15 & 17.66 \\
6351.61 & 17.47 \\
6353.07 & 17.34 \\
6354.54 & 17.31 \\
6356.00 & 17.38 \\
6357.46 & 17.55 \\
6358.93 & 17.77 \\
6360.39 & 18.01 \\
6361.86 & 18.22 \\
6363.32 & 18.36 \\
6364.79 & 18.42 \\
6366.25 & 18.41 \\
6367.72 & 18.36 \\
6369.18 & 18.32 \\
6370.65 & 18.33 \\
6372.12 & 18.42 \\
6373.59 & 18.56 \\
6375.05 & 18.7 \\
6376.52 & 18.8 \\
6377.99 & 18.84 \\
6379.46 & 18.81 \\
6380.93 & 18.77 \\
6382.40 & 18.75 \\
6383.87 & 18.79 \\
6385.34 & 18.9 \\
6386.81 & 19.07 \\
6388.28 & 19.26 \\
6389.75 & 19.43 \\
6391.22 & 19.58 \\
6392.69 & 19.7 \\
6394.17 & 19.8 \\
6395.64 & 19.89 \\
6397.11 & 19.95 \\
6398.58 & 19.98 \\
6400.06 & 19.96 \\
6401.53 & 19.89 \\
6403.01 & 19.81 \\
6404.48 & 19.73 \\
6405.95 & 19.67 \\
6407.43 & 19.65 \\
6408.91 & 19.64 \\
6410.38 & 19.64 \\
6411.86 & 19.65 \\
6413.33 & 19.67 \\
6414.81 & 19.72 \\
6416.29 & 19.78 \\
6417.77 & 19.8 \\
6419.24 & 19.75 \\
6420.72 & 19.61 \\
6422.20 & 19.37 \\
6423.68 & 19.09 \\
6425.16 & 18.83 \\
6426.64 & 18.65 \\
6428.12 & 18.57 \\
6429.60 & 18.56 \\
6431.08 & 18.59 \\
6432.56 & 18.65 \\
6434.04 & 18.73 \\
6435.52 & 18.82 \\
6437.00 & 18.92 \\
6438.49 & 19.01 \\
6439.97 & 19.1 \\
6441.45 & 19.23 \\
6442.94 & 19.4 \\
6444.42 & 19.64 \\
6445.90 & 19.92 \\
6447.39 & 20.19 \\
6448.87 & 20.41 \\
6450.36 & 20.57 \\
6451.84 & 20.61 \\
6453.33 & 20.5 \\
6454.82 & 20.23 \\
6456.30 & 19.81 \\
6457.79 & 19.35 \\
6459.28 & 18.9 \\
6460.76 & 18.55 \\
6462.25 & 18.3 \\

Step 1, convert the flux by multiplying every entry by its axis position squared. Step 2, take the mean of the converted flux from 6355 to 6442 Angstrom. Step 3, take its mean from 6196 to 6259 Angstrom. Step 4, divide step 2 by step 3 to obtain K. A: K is 1.10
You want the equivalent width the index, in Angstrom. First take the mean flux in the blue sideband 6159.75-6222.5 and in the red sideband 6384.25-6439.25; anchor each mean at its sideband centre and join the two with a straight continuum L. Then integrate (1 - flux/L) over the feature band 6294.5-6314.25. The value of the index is 0.8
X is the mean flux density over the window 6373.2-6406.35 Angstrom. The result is 19.3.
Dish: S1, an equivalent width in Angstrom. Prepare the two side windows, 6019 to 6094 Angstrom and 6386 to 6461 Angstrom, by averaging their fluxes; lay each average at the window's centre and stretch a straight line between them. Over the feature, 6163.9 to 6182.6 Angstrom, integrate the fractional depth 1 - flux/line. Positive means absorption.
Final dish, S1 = 1.7 Angstrom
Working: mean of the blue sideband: 15.7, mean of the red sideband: 19.5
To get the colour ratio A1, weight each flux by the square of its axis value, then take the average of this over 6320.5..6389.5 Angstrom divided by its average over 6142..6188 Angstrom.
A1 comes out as 1.2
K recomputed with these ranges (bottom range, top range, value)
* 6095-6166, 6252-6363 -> 1.14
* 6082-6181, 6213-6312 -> 1.16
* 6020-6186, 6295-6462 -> 1.28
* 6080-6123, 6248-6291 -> 1.16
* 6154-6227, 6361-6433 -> 1.22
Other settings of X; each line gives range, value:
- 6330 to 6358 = 17.9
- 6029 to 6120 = 15.8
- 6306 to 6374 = 18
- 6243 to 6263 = 18.2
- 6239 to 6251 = 19.1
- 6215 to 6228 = 17.5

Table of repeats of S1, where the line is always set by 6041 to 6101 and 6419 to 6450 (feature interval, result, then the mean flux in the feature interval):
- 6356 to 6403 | -0.7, 18.9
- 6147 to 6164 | -1.3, 17.4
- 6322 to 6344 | 0.2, 17.9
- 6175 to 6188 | 1.3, 14.8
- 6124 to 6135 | 0.2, 15.6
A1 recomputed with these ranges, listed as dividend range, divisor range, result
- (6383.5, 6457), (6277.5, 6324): 1.15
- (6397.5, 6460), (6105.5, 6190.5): 1.31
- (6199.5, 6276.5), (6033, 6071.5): 1.19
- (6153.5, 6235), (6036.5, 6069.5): 1.10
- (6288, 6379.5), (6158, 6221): 1.12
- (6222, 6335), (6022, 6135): 1.20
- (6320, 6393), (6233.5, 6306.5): 1.06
